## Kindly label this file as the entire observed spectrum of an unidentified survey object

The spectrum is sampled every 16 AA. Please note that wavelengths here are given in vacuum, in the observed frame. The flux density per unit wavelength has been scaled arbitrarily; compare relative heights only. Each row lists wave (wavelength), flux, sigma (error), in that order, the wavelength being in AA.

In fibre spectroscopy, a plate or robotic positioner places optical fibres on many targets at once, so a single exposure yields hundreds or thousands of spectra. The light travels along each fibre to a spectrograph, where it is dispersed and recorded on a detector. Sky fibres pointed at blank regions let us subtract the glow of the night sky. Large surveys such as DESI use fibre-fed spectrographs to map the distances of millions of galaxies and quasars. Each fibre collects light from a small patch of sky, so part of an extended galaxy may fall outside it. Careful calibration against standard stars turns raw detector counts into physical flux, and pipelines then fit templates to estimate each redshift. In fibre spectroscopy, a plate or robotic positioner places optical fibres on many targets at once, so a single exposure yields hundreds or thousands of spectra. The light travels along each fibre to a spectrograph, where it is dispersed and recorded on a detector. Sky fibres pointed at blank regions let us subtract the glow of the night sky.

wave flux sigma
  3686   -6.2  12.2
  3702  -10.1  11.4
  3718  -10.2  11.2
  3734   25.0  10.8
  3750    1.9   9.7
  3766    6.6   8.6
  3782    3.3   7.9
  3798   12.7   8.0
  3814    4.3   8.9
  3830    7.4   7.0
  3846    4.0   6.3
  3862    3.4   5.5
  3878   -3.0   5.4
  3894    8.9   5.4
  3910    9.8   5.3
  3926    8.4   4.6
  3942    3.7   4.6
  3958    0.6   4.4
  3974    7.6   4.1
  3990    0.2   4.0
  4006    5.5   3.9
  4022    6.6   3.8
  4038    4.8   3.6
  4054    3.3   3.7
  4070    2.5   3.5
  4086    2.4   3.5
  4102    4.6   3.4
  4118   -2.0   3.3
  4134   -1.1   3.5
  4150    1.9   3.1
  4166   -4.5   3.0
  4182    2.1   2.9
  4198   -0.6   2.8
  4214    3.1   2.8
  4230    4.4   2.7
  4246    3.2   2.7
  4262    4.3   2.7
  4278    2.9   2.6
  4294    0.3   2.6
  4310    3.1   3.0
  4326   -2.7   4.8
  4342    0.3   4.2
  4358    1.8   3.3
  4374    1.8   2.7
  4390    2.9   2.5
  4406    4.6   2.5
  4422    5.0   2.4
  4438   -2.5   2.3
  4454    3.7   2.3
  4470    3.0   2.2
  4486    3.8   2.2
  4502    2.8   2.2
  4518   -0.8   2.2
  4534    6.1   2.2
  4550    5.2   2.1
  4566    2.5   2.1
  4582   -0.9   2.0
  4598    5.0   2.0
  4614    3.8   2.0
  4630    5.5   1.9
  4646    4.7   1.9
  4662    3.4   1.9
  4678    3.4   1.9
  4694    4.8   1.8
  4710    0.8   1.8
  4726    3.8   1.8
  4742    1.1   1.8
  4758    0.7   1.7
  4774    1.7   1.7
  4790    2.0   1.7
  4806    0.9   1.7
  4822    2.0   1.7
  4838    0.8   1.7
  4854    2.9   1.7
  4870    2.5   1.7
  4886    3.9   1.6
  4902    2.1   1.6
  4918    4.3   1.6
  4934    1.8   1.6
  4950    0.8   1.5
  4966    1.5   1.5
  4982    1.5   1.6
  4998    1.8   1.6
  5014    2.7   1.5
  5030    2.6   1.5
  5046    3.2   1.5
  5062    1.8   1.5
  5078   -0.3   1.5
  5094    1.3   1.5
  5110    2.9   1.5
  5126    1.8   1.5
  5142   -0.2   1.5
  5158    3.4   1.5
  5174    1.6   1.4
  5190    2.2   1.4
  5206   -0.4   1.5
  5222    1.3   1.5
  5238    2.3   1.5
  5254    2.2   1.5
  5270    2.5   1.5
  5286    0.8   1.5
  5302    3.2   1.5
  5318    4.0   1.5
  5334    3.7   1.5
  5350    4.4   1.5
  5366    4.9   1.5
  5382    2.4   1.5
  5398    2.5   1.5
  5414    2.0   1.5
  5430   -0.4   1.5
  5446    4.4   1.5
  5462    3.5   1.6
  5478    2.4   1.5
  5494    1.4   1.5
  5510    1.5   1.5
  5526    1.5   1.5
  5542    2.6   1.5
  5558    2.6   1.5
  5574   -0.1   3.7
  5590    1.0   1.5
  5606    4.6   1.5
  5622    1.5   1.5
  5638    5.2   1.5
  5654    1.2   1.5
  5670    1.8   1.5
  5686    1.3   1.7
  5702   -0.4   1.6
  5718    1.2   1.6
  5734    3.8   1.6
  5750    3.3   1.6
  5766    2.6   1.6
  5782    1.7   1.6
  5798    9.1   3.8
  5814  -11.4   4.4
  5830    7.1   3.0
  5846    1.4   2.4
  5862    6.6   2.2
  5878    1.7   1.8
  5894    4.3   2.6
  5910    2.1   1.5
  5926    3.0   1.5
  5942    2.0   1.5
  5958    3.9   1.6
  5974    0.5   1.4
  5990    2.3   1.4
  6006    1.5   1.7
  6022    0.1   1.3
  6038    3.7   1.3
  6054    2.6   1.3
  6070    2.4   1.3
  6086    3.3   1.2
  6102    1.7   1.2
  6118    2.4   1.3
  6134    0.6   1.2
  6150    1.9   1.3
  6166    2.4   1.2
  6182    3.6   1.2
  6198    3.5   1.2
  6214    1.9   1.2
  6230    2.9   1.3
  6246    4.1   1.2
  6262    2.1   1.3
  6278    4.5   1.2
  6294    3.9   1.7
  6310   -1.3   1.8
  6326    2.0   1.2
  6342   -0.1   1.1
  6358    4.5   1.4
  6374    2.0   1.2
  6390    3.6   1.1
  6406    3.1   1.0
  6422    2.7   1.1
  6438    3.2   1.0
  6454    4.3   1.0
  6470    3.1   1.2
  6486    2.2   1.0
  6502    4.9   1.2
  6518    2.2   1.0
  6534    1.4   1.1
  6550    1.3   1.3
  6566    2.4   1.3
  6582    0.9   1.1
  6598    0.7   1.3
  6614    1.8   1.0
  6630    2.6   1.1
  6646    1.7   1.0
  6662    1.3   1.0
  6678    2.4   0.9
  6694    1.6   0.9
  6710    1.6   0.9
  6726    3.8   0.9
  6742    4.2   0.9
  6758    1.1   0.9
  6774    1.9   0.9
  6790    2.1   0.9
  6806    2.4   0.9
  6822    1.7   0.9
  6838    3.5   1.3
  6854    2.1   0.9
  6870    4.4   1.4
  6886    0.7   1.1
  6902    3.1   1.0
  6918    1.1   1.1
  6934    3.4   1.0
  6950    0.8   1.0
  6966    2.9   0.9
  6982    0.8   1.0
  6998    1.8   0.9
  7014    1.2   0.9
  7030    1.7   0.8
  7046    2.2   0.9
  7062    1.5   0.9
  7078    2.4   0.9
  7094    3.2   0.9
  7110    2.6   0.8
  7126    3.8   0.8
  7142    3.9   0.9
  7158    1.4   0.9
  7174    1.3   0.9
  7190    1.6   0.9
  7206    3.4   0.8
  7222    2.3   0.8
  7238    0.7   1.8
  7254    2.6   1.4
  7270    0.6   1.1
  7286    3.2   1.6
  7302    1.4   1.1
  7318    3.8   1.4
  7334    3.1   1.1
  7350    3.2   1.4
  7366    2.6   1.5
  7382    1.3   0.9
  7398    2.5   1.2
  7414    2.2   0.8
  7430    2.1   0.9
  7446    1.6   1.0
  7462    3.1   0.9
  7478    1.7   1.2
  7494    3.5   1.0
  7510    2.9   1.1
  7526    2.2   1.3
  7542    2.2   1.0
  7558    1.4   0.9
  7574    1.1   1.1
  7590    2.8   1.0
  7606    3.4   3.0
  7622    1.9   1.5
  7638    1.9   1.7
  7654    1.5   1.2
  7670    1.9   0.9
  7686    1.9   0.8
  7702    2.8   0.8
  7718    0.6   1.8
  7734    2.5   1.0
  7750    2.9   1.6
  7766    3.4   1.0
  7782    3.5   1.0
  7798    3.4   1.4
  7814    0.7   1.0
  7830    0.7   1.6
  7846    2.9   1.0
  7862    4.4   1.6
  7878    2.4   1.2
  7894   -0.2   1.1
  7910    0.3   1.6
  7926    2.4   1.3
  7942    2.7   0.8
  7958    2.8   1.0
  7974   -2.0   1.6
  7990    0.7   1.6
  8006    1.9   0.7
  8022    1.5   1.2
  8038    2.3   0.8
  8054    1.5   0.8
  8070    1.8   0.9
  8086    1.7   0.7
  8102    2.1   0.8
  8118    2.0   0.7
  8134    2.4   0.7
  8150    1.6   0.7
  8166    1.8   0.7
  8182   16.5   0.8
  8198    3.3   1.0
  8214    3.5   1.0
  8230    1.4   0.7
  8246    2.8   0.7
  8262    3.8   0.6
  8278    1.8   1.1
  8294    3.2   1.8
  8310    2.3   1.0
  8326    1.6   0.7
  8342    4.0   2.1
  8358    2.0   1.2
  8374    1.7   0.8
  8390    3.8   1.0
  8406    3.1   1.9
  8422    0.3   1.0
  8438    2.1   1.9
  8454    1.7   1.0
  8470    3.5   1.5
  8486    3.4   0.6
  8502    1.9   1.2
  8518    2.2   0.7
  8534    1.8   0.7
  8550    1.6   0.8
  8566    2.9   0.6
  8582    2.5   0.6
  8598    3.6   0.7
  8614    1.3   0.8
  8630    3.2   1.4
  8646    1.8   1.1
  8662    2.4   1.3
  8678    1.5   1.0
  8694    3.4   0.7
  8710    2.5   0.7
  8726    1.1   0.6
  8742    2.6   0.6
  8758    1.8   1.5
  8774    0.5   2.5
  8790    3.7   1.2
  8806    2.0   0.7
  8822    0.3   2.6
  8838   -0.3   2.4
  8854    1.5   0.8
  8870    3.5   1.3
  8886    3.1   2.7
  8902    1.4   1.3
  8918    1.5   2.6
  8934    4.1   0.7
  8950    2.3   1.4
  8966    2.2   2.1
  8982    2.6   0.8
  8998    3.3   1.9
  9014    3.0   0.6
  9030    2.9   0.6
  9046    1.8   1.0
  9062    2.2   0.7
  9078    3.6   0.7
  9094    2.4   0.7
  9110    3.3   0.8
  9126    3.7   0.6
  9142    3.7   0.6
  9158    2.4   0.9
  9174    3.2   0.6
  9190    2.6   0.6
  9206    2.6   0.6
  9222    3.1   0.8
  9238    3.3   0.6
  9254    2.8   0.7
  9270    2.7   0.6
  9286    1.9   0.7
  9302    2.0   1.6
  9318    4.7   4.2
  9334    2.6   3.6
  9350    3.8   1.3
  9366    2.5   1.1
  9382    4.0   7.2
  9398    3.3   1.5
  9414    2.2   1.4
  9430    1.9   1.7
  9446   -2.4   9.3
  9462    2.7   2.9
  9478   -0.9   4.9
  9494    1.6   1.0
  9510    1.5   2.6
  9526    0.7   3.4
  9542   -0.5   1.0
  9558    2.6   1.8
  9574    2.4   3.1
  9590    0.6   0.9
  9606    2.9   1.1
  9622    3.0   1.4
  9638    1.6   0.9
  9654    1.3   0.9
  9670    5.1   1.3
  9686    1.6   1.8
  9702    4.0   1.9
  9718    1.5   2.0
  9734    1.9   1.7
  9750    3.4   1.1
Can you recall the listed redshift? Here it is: 1.19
